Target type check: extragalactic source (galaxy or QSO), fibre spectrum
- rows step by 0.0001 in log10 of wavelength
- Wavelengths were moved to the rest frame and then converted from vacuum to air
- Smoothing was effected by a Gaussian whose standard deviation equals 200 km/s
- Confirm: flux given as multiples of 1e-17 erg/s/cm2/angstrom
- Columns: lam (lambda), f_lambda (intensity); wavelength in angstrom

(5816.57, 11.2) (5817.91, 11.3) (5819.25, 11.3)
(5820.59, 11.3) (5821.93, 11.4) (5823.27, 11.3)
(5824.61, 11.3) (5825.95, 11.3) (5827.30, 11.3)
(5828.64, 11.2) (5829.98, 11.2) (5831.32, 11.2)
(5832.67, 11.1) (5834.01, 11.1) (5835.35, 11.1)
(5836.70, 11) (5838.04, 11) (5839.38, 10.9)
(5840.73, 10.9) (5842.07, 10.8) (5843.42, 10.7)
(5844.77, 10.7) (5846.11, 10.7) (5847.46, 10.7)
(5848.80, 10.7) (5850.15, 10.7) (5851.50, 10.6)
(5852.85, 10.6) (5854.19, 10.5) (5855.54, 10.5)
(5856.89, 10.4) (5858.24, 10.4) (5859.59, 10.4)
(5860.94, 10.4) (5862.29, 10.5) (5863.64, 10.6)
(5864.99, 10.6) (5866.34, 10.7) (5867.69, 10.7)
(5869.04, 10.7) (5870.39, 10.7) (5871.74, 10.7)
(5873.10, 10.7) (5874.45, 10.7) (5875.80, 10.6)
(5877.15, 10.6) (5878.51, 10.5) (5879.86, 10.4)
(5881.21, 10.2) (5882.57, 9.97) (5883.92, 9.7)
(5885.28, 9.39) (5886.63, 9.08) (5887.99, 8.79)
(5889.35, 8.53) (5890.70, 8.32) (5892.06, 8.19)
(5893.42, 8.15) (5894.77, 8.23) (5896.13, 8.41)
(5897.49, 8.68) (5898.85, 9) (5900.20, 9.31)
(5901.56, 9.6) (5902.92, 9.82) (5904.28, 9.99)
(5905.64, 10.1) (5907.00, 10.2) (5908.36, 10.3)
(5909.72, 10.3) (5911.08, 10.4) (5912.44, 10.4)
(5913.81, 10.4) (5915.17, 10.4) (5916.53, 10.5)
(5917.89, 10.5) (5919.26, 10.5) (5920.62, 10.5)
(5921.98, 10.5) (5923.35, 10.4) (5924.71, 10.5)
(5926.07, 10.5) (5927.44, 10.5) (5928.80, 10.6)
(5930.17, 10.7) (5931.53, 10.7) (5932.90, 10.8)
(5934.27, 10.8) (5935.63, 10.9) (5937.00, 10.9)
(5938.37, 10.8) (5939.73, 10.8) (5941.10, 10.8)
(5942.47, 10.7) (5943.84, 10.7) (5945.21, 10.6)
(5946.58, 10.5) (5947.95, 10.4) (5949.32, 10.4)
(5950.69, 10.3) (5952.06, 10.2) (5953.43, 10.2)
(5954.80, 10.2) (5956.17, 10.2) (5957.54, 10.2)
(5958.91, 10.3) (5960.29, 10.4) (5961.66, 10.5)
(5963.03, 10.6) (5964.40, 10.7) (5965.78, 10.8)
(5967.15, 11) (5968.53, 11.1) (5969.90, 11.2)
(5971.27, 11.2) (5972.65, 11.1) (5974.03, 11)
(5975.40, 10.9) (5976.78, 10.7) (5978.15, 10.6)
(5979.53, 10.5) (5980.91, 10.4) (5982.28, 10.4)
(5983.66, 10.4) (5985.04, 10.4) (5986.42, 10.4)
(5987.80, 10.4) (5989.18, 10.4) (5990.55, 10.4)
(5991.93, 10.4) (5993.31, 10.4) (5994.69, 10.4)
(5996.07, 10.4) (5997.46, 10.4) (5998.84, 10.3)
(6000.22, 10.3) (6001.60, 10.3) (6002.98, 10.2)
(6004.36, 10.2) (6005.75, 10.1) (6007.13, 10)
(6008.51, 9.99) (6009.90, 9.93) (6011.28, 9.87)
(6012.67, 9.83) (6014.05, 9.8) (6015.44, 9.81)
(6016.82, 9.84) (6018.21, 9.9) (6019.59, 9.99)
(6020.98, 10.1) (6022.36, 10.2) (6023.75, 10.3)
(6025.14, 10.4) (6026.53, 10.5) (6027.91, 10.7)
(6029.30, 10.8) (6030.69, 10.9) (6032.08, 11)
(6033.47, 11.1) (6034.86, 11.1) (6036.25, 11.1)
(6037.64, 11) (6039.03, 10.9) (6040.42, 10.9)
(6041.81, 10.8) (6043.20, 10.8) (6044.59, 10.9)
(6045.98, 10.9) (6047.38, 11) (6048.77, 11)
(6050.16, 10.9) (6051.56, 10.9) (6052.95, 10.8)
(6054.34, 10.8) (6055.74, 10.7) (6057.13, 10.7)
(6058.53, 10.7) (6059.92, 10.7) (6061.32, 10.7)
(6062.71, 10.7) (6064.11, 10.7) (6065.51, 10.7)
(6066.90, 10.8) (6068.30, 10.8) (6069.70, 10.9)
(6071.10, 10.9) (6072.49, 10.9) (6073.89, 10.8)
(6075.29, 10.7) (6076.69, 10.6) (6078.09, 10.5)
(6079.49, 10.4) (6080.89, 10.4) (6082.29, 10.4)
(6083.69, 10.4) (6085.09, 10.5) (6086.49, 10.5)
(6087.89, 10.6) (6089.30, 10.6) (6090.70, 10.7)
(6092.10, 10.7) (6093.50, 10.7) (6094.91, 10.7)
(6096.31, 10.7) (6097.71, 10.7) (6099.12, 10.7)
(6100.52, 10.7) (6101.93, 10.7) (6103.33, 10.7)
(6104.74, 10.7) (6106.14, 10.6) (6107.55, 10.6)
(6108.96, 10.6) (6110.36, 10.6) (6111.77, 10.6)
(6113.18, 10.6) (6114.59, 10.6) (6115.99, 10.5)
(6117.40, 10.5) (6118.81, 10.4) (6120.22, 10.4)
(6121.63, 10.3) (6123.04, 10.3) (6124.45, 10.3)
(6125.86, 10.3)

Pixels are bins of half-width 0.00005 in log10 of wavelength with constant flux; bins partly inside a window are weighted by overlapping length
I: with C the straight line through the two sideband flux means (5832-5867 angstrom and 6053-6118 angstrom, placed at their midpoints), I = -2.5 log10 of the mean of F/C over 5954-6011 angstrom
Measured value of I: 0.02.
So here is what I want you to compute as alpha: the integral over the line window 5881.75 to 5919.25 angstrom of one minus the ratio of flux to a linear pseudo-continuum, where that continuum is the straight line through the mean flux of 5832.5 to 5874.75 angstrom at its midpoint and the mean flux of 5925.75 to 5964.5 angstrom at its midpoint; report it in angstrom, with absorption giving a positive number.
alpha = 3.86 angstrom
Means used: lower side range 10.7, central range 9.52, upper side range 10.5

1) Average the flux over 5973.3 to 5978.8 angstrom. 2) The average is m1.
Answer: 10.8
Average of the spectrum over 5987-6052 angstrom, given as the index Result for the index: 10.5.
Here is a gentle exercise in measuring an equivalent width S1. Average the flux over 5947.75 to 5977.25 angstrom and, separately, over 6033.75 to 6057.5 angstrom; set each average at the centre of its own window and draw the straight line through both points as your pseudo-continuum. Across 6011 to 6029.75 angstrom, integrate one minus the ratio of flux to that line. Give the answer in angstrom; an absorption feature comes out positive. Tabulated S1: 1.2 angstrom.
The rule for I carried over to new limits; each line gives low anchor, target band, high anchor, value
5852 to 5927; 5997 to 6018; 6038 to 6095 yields 0.047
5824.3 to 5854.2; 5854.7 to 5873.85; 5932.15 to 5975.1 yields 0.031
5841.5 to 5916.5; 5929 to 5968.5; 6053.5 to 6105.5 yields -0.032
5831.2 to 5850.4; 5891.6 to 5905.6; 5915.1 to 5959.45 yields 0.184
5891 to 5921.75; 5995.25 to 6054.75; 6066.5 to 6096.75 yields -0.015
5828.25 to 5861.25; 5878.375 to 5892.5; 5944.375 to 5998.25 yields 0.147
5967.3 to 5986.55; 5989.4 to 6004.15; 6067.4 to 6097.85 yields 0.039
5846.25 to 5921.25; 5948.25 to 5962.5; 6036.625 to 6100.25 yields 0.001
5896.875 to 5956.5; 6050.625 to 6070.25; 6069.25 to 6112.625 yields -0.017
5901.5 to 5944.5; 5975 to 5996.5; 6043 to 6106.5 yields 0.012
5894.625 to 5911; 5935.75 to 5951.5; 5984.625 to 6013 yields -0.082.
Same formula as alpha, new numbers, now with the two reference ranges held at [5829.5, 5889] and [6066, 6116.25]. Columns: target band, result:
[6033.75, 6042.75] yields -0.3 angstrom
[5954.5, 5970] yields 0.0 angstrom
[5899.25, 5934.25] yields 0.7 angstrom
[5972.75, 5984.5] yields 0.0 angstrom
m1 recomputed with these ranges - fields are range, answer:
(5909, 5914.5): 10.4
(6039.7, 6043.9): 10.8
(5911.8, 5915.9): 10.4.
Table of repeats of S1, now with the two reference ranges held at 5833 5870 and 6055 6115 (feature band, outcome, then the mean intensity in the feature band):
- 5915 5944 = 0.1 angstrom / 10.6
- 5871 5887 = 0.7 angstrom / 10.2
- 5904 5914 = 0.4 angstrom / 10.3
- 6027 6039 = -0.3 angstrom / 11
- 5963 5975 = -0.3 angstrom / 11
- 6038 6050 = -0.3 angstrom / 10.9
